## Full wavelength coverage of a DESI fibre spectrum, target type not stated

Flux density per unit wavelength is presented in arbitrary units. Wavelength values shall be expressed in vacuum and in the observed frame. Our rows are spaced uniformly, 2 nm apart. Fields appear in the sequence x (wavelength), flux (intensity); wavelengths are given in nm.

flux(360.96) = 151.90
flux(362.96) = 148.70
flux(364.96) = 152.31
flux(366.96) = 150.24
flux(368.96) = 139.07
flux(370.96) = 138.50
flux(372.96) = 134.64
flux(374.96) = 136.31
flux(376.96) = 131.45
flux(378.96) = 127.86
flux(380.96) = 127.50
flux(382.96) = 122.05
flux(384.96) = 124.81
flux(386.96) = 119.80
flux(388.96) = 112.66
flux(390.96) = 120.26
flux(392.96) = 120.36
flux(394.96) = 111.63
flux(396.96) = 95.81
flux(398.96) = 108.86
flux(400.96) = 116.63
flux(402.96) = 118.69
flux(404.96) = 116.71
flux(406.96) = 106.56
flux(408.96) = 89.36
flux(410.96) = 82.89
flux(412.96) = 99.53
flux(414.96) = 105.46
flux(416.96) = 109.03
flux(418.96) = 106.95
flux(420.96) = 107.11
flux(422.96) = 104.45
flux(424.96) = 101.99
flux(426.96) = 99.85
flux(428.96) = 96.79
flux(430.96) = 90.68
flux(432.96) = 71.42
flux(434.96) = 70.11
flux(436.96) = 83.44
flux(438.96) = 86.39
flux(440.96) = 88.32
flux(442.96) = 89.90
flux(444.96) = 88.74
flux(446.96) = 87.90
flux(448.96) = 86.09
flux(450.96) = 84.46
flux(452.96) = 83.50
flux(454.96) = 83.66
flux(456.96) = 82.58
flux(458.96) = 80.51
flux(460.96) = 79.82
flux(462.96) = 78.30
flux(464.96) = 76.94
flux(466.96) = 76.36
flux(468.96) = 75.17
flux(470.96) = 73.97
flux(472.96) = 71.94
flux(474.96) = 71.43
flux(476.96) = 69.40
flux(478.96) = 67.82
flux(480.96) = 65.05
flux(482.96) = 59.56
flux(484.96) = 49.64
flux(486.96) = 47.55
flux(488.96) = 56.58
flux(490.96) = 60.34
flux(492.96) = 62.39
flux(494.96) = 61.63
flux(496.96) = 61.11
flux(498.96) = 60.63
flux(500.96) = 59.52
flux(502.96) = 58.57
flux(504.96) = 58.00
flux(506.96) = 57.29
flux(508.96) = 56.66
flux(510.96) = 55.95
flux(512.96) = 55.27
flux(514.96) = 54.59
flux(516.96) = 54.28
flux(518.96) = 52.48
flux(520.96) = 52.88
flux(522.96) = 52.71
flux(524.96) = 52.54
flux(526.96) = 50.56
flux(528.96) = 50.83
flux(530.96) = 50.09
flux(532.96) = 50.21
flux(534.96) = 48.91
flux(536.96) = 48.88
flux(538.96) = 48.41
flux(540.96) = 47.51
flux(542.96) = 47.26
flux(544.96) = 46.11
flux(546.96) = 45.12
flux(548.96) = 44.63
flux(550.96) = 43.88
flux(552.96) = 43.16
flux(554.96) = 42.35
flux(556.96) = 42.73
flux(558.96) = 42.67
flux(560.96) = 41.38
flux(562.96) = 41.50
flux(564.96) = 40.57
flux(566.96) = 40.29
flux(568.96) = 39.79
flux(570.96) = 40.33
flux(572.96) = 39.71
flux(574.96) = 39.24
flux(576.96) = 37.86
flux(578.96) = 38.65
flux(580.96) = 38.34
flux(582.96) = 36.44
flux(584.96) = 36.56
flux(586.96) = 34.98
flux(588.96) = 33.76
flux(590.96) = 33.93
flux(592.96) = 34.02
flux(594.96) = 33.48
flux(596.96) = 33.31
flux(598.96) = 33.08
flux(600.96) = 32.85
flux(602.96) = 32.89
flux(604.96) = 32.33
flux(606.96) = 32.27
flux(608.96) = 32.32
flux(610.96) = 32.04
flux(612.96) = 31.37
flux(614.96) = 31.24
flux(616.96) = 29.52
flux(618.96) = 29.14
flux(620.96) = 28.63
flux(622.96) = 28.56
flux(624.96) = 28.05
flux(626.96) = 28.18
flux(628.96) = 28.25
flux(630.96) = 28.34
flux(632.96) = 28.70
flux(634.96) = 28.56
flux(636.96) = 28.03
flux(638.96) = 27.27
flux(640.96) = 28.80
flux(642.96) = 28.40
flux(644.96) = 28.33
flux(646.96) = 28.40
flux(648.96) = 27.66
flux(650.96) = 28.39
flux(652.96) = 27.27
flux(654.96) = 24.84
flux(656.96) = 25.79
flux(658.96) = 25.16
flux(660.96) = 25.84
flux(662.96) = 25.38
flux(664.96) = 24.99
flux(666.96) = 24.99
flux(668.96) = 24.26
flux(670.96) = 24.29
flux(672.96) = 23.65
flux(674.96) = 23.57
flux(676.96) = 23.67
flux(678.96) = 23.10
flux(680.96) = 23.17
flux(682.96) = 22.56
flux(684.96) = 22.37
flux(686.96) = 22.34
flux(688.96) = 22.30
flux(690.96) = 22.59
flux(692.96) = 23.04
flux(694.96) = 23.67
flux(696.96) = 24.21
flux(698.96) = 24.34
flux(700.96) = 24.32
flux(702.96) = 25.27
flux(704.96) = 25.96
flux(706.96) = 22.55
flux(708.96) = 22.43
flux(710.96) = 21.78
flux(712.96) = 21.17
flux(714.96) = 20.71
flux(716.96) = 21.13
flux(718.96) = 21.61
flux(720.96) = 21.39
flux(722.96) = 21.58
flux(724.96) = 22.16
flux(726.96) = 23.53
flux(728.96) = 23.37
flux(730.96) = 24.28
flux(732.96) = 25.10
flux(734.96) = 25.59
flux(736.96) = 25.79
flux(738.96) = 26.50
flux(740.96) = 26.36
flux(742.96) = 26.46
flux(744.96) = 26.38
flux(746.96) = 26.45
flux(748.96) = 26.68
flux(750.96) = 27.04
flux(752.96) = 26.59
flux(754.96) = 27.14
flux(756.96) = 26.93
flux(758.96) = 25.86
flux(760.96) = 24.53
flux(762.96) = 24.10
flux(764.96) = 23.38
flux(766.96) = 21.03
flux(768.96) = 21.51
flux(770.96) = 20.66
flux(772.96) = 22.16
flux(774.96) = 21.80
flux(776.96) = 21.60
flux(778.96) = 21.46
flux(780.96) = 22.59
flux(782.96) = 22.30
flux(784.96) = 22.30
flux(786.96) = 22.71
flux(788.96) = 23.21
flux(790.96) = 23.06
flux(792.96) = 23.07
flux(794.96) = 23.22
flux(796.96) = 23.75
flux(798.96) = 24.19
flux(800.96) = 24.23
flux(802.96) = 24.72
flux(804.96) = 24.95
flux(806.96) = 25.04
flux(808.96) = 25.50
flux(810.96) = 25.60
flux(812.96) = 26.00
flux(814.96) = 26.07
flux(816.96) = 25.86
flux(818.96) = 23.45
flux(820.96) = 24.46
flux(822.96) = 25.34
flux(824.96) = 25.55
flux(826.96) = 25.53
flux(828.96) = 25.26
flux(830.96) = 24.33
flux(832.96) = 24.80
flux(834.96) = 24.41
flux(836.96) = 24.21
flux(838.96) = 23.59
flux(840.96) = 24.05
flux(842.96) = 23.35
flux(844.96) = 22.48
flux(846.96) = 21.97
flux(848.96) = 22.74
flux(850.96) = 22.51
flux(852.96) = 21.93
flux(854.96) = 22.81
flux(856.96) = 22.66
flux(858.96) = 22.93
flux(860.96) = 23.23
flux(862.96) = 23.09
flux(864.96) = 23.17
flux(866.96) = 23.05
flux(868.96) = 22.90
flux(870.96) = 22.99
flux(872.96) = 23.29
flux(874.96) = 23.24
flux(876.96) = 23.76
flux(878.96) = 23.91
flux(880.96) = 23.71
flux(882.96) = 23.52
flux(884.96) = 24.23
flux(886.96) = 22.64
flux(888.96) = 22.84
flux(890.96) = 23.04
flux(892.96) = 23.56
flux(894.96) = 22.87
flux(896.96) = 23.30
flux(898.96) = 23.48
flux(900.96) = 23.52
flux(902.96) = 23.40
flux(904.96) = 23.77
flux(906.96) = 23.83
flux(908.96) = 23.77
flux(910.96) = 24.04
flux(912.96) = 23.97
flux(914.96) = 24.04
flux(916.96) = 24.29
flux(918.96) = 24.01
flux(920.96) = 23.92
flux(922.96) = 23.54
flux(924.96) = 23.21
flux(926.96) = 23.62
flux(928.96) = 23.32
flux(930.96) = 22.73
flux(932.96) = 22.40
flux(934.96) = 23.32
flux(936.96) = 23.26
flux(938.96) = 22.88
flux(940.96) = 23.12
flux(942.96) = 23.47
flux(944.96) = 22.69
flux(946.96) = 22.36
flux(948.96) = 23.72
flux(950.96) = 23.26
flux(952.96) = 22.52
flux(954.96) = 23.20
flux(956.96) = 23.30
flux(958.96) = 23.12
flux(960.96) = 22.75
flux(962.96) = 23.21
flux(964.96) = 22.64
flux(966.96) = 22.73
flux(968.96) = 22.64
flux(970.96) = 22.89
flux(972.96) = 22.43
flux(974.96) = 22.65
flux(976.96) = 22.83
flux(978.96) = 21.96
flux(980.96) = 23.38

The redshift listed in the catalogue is 1.65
